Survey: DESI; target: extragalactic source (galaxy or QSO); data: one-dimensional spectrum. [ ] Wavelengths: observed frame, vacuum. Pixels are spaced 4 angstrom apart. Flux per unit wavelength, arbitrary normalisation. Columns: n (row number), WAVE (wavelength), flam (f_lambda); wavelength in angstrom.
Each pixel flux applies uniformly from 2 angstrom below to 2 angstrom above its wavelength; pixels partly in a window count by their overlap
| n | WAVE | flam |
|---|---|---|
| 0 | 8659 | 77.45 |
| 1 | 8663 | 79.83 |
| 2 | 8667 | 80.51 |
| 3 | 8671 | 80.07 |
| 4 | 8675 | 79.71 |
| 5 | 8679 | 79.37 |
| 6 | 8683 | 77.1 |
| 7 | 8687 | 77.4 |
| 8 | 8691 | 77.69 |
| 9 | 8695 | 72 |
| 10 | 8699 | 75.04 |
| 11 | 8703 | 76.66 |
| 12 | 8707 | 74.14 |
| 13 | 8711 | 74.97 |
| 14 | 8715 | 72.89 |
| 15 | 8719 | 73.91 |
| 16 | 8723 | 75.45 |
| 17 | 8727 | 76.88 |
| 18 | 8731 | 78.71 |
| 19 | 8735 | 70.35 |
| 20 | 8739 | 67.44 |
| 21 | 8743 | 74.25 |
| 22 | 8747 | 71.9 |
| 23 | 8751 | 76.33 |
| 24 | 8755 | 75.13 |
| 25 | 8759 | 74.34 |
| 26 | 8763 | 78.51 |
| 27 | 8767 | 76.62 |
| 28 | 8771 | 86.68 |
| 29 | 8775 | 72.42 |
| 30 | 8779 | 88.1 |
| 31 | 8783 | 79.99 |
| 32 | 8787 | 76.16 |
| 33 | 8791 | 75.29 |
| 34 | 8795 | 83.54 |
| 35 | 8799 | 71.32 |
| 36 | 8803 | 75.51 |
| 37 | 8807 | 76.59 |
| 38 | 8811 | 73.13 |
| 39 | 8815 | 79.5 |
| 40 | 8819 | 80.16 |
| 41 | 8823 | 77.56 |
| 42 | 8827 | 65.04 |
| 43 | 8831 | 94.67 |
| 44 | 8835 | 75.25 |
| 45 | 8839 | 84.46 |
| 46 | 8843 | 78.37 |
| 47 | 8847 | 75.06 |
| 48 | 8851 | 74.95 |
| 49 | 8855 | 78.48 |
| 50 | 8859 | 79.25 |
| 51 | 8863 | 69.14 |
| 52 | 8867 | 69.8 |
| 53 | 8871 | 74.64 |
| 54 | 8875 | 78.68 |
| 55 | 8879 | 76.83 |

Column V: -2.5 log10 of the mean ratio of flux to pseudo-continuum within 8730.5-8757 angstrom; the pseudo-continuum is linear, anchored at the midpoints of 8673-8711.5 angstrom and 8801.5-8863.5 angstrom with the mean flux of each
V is 0.05 mag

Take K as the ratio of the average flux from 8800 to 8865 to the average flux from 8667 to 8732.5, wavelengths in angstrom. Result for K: 1.01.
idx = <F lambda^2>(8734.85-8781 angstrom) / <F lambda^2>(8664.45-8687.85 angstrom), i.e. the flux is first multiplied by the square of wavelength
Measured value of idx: 0.98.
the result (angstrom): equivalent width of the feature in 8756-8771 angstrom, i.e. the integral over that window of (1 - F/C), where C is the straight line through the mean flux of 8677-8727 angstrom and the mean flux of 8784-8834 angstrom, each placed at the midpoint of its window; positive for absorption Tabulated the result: -0.22 angstrom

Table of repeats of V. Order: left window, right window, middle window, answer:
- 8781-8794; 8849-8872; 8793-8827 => 0.00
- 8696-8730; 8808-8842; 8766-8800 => -0.03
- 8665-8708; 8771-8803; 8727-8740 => 0.07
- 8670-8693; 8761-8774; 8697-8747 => 0.07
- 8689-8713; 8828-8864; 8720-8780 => 0.01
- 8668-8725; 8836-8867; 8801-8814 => 0.02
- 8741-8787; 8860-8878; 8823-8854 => -0.05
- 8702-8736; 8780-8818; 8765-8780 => -0.06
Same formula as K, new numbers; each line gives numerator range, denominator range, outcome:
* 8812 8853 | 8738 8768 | 1.05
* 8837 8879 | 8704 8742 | 1.03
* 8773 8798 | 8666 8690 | 1.00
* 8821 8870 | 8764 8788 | 0.96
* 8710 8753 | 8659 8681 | 0.93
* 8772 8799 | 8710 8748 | 1.07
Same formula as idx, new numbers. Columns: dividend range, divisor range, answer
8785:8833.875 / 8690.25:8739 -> 1.06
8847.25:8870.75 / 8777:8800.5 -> 0.95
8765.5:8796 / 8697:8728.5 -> 1.08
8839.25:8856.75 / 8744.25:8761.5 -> 1.06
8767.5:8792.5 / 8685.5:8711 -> 1.08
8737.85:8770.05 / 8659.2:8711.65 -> 0.98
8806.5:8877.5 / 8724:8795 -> 1.02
